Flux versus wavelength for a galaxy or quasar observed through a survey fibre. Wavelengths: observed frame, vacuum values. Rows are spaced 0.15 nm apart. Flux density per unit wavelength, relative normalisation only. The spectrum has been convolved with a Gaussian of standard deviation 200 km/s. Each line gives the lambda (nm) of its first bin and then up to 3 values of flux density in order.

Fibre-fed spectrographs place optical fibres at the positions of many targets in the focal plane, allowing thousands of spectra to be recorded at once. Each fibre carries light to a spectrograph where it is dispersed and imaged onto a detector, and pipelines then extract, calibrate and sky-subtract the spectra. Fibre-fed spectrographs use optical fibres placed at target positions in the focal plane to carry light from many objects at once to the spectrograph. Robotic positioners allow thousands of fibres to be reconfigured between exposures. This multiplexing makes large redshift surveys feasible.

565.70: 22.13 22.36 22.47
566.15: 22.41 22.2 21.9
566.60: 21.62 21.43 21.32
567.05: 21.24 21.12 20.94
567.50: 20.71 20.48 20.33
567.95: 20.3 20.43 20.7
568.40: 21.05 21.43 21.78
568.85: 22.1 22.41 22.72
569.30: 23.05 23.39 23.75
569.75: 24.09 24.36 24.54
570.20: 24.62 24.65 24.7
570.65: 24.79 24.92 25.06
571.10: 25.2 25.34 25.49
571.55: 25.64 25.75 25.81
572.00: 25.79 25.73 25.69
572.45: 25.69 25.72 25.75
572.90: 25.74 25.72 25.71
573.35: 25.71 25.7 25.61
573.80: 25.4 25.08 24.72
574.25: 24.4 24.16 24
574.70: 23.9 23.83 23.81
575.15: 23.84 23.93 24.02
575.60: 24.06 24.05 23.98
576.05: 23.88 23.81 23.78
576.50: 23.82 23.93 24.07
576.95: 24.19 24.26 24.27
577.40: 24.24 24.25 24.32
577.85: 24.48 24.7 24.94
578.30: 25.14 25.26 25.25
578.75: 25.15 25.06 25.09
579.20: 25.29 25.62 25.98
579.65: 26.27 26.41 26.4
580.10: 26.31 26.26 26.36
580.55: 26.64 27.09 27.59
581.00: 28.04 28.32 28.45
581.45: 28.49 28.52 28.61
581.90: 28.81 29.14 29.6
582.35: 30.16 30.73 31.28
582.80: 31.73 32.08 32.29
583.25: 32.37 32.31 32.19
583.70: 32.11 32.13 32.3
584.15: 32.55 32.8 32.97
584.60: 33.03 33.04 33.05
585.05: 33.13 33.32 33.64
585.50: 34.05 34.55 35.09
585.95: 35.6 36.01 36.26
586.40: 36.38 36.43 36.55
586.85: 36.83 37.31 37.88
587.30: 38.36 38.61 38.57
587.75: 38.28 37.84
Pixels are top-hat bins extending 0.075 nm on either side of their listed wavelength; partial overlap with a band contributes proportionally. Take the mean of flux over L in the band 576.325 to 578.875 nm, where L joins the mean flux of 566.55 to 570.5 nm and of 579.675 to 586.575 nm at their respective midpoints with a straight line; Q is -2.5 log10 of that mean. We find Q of 0.13 mag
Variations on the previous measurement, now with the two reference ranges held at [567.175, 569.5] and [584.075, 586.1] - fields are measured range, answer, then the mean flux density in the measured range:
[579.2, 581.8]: 0.12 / 27.1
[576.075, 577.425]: 0.15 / 24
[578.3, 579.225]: 0.16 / 25.2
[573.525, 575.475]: 0.07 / 24.4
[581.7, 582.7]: 0.06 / 29.8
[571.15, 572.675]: -0.07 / 25.7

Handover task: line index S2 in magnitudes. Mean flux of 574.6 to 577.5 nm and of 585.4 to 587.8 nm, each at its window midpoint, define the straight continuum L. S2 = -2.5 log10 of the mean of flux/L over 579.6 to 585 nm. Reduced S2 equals 0.06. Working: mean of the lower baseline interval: 24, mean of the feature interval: 29.9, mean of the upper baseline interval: 36.6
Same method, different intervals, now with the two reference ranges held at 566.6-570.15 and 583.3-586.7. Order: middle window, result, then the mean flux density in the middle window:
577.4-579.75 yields 0.16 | 25.1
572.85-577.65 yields 0.10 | 24.4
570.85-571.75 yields -0.06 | 25.4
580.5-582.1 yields 0.11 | 28.2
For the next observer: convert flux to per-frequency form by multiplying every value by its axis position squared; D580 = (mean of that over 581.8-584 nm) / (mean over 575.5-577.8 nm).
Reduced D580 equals 1.3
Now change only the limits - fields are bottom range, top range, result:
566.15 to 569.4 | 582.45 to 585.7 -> 1.61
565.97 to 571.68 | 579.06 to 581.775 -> 1.23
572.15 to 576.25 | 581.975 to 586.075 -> 1.36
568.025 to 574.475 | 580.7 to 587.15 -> 1.39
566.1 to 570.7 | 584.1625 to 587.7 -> 1.69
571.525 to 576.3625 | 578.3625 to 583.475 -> 1.16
